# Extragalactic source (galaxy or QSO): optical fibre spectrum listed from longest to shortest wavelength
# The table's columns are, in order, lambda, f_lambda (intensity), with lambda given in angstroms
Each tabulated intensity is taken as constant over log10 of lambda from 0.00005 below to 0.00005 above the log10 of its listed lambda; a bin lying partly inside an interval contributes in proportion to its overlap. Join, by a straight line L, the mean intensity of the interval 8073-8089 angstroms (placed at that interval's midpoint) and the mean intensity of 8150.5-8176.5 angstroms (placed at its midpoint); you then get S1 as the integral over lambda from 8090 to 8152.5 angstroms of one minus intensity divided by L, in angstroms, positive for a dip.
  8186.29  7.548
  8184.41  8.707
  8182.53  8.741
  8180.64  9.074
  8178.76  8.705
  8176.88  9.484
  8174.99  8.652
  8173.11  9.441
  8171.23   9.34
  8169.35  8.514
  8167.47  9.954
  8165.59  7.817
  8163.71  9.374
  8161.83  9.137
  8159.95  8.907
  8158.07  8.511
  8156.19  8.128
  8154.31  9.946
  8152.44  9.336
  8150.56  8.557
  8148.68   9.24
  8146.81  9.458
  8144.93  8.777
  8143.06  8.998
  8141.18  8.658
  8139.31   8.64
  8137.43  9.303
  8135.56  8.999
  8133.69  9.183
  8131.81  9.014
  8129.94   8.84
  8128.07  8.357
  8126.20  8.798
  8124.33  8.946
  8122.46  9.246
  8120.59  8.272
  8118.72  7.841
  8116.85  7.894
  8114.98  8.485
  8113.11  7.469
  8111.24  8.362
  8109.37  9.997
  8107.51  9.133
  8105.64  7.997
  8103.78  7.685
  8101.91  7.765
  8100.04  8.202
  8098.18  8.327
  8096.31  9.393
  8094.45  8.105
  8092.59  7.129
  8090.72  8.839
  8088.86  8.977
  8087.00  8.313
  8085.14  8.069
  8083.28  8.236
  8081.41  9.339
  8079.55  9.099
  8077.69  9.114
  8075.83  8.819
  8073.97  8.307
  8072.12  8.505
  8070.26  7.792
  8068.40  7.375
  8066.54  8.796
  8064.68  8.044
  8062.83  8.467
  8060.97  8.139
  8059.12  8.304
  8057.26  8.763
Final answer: 1.6 angstroms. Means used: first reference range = 8.69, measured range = 8.61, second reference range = 9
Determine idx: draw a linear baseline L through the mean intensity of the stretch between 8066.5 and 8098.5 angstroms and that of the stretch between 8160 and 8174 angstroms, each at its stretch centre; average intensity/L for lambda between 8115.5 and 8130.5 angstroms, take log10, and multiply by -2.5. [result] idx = 0.03 mag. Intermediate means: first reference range 8.47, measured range 8.52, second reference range 9.07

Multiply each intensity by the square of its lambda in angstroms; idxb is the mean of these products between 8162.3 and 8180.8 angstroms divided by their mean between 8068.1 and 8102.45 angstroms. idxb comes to 1.10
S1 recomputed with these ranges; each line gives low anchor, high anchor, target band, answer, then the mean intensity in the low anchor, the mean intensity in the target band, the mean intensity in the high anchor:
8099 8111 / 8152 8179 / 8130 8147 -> -0.40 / 8.46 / 8.97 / 9.02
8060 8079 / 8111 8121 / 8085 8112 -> -0.96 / 8.35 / 8.43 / 8.02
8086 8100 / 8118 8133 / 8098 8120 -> 0.75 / 8.43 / 8.26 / 8.68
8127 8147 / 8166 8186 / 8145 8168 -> -0.15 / 8.91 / 9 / 8.98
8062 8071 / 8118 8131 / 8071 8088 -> -0.87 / 8.1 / 8.64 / 8.64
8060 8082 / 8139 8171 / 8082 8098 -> 0.34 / 8.47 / 8.4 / 8.95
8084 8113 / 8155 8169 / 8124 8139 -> -0.51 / 8.39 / 8.92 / 8.84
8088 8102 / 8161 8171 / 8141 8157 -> -0.35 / 8.37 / 9.03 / 8.99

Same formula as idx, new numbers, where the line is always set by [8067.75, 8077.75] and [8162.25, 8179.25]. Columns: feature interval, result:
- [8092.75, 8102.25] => 0.02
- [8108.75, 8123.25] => 0.03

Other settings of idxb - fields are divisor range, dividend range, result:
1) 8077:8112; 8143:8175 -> 1.07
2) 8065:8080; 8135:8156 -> 1.09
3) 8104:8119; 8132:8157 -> 1.08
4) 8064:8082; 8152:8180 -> 1.08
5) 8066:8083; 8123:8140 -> 1.06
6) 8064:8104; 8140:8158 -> 1.09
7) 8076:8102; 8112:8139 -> 1.02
